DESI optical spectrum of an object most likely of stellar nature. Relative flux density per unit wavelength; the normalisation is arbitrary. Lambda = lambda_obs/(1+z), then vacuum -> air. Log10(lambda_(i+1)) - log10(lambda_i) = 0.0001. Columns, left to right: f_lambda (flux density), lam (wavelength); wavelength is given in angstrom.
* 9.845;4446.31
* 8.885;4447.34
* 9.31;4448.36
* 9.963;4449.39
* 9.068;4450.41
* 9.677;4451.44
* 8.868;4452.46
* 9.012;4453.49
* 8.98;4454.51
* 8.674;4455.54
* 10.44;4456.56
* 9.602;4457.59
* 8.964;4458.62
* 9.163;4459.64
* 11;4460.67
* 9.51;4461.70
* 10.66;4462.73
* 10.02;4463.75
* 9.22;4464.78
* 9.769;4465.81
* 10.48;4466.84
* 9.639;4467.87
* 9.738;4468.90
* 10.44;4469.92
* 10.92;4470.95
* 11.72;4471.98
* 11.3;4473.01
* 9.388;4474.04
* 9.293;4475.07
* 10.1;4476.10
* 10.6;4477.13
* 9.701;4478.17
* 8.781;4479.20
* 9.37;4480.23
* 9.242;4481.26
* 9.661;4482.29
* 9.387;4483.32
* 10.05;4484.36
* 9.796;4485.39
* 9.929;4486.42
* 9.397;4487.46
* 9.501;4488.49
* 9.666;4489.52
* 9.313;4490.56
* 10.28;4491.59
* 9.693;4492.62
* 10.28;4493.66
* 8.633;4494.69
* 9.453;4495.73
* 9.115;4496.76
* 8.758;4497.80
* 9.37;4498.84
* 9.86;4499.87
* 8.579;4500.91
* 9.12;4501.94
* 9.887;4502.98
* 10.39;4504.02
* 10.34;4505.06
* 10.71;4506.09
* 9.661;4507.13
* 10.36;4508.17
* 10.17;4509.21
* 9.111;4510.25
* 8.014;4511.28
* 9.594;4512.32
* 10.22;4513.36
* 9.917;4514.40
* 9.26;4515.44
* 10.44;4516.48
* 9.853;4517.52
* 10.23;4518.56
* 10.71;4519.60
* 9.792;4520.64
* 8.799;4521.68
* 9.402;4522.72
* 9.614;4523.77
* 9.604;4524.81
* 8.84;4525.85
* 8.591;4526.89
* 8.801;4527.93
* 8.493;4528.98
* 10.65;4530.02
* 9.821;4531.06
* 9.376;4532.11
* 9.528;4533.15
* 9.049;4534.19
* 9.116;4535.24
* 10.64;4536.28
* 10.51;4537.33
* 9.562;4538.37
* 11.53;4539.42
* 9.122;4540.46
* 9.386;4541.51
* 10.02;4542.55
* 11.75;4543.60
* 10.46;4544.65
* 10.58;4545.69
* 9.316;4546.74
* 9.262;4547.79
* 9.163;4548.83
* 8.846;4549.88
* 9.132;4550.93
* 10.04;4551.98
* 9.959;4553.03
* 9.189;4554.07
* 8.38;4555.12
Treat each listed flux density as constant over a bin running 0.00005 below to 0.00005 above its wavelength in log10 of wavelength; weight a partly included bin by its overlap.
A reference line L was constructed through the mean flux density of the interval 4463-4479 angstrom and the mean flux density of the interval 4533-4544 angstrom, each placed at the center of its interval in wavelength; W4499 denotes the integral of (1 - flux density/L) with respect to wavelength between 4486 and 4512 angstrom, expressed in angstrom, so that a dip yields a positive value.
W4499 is 1.3 angstrom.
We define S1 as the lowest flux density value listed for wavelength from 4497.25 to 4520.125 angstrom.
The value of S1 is 8.014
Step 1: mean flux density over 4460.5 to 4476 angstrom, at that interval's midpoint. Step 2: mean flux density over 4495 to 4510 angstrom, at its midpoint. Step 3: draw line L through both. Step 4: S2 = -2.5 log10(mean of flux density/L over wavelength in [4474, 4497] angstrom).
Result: 0.04 mag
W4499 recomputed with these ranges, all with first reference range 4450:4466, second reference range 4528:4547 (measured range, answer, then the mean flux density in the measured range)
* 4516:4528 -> 0.3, 9.58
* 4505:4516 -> 0.1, 9.74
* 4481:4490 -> 0.0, 9.64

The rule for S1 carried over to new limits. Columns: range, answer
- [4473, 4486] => 8.781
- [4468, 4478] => 9.293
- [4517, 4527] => 8.591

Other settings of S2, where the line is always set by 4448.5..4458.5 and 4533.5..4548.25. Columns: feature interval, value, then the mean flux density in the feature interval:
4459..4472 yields -0.07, 10.1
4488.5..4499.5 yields 0.02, 9.47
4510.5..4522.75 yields 0.02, 9.69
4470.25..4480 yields -0.07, 10.2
